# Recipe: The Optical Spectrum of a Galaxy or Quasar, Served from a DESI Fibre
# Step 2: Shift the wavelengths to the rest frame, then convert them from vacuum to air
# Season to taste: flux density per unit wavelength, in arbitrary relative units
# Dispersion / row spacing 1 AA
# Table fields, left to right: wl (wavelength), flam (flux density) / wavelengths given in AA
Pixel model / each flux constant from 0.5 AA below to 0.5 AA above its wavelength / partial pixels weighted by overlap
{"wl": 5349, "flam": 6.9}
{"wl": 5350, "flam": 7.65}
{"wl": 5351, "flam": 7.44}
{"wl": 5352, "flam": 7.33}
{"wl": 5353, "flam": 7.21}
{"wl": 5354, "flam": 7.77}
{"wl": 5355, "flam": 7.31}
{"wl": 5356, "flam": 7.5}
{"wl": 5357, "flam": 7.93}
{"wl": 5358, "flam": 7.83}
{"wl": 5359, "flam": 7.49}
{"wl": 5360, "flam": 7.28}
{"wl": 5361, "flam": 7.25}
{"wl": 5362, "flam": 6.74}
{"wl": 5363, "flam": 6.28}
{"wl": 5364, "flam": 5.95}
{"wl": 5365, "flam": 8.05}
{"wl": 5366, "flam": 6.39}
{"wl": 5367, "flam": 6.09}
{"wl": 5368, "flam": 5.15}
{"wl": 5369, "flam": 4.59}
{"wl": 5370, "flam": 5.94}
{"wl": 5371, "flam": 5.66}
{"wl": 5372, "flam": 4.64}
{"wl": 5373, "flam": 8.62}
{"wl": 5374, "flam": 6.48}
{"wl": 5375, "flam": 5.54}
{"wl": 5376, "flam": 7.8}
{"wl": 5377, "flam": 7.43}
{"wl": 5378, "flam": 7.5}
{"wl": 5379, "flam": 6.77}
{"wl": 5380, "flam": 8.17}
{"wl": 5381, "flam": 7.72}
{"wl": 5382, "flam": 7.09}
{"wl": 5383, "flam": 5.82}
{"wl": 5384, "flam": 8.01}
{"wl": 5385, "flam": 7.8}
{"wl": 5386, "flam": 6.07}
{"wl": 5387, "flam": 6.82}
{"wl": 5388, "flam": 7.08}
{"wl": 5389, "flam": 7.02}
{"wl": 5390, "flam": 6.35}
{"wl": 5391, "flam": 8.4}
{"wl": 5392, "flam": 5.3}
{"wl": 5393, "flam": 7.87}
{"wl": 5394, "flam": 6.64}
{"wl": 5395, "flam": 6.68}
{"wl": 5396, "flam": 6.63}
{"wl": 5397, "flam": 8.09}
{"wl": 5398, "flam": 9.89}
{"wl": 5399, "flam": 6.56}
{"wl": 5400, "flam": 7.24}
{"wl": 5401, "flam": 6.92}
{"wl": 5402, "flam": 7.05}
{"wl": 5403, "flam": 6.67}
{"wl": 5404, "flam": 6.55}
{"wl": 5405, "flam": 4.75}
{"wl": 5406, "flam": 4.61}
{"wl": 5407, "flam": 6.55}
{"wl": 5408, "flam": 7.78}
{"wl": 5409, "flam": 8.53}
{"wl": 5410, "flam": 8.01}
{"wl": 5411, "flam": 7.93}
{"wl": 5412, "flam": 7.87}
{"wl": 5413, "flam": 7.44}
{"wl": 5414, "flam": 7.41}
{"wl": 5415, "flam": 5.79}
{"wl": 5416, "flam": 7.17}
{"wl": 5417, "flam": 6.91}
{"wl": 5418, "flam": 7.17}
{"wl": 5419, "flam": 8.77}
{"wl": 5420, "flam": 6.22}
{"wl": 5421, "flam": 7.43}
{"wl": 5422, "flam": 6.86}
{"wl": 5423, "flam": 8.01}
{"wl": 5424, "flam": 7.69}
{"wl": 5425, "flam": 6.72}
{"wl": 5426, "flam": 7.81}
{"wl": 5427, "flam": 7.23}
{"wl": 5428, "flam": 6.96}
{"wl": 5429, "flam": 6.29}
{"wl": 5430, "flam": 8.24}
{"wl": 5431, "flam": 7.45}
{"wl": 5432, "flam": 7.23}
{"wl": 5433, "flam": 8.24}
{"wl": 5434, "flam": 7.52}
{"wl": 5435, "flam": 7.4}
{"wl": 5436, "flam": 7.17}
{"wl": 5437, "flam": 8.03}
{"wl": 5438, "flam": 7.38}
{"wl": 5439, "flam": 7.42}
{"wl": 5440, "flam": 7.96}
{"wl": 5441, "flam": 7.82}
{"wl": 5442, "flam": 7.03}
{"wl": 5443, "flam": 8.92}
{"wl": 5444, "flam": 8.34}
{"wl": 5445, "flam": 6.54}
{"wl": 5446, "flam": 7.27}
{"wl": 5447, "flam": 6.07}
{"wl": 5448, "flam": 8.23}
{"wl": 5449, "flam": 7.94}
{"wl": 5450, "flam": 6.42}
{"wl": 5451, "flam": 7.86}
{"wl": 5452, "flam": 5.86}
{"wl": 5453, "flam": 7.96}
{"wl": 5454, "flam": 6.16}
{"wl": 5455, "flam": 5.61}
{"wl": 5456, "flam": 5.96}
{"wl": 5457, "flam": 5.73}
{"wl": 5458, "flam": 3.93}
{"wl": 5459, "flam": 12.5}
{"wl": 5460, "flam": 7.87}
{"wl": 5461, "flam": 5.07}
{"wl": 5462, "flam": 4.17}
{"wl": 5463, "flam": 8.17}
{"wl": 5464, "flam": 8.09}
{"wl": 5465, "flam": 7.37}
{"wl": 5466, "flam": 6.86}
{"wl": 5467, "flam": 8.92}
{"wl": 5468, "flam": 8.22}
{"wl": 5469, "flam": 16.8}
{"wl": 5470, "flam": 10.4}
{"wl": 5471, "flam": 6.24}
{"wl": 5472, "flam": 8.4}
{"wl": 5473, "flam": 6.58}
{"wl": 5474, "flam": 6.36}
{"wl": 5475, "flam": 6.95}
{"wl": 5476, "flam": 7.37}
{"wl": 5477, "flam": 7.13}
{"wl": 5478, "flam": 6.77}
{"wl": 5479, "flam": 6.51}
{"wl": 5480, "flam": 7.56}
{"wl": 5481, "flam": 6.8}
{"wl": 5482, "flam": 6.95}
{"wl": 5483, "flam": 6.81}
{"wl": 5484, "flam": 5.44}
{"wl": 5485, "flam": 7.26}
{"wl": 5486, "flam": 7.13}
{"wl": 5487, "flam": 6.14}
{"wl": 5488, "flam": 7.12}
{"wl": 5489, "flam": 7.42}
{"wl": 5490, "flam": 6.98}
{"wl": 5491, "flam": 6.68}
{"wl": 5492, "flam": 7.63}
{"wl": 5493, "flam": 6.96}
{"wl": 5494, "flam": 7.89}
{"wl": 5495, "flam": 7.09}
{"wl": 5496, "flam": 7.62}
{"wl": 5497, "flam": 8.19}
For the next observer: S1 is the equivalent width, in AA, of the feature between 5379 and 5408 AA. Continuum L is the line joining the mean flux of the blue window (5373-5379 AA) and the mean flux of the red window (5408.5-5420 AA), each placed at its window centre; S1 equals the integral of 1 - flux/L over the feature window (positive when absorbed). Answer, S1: 1.2 AA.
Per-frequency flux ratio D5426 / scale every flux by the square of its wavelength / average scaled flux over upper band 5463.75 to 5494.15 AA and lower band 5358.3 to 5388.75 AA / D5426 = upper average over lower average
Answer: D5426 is 1.2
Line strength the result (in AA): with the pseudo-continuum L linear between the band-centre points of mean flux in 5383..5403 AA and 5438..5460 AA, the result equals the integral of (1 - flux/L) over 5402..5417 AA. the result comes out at 0.5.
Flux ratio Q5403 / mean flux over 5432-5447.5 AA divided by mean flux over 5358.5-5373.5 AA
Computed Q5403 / 1.18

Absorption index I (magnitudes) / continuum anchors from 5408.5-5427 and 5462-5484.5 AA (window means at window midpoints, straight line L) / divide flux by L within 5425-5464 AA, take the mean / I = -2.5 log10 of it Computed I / 0.05 mag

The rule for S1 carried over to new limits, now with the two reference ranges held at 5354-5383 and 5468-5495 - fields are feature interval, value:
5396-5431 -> -0.6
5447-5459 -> 0.9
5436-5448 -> -0.5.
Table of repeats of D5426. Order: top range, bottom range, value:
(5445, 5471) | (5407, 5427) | 1.03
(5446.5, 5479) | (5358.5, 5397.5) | 1.13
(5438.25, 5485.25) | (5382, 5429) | 1.06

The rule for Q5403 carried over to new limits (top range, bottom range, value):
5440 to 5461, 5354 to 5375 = 1.08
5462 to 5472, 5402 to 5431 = 1.23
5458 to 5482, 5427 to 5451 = 1.04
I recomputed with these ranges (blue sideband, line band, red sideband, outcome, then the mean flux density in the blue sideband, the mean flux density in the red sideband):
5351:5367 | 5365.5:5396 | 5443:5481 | 0.08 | 7.19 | 7.42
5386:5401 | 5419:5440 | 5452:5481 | -0.02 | 7.14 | 7.45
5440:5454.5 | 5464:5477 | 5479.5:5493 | -0.17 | 7.34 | 6.92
